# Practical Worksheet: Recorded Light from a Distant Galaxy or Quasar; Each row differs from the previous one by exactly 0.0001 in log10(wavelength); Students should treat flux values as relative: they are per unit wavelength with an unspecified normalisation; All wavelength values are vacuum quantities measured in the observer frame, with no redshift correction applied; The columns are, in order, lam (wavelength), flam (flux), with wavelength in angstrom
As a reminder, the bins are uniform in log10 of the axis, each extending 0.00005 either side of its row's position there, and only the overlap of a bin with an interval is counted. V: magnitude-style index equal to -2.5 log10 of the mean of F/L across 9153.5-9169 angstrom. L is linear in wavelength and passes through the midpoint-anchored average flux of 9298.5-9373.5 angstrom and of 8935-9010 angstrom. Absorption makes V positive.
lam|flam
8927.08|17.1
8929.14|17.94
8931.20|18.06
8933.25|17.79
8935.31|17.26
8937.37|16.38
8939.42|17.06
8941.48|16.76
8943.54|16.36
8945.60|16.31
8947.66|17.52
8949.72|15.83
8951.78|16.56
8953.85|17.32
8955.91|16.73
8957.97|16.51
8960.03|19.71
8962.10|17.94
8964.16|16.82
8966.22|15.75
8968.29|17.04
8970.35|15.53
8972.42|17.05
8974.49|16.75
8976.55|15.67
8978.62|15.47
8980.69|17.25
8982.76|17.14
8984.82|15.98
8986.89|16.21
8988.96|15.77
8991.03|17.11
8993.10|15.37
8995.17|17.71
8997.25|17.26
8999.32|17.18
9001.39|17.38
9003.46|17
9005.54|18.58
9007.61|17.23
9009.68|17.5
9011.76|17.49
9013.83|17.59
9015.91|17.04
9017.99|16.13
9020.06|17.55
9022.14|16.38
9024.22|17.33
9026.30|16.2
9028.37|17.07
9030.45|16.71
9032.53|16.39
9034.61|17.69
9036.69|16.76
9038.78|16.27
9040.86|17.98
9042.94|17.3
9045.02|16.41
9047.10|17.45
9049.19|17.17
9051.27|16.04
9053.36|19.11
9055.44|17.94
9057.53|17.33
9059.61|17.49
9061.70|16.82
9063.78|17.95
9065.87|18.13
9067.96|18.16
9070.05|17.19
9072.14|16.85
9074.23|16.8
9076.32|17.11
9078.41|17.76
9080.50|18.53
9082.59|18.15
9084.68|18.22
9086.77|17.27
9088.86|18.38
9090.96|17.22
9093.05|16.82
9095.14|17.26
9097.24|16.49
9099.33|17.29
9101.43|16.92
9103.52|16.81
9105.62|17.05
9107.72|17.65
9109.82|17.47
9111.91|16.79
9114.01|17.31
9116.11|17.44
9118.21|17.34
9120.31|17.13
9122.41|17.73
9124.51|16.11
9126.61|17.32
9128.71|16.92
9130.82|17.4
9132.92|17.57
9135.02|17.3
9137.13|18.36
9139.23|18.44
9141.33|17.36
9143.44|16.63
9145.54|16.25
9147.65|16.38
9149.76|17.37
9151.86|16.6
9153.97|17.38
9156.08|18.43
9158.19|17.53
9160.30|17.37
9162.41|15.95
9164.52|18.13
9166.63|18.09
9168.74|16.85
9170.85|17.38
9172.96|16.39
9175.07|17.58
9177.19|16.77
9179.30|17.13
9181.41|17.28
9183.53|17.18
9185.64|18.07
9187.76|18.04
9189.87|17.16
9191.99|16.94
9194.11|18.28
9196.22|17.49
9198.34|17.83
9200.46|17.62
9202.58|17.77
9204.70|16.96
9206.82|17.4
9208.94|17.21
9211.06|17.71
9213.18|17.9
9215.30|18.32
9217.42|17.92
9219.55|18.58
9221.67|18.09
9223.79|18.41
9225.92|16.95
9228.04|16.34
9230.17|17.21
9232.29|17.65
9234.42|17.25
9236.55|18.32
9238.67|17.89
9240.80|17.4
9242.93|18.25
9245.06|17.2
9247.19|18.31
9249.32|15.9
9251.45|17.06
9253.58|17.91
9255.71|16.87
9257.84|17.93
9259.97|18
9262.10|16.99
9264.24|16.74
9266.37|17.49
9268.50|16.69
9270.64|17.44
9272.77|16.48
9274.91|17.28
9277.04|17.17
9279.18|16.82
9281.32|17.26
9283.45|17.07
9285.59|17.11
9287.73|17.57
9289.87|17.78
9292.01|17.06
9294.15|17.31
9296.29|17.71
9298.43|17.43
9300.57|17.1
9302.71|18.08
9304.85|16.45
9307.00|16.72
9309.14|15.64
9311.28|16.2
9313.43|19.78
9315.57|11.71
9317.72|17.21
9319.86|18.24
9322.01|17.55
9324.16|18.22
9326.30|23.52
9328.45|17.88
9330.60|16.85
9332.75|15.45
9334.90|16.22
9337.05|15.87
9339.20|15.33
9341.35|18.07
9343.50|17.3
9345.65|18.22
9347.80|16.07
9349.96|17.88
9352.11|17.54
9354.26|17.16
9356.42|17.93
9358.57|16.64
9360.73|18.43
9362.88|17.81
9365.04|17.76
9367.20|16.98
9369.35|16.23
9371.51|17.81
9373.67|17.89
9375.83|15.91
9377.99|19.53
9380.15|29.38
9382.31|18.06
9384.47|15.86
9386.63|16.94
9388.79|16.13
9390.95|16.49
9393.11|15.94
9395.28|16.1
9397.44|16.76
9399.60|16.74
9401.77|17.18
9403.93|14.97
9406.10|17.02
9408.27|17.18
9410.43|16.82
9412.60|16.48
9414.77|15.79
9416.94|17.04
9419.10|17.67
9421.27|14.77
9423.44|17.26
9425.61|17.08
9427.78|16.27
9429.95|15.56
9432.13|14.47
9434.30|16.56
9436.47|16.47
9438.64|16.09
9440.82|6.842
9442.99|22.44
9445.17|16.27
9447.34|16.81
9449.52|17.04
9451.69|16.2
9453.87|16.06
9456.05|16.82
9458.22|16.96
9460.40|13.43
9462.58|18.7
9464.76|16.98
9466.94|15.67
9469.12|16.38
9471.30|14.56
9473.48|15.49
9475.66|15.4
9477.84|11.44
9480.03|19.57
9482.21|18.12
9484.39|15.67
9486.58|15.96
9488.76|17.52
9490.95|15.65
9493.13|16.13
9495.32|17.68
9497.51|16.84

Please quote -0.029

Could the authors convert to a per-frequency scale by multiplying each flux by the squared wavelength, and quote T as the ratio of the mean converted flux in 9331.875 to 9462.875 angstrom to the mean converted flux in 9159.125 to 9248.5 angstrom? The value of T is 1.0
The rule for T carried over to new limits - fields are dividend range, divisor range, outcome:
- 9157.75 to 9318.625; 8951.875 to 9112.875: 1.06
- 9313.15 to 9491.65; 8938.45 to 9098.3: 1.07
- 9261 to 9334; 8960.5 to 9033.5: 1.09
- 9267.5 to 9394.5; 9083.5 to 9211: 1.05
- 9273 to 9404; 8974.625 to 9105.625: 1.08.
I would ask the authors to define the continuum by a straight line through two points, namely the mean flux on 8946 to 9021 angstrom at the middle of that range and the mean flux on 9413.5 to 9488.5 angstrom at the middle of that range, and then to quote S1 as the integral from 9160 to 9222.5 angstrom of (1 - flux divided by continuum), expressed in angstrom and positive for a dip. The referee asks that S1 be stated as -3.6 angstrom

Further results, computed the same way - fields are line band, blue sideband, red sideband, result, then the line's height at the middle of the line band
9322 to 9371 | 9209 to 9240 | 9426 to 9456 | -2.00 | 16.7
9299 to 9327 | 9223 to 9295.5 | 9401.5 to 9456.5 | -0.58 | 17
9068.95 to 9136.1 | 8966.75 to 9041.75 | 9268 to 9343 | -1.41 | 16.9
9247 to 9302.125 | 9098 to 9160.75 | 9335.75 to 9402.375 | 0.48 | 17.4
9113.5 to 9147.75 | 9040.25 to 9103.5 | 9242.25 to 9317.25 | 0.17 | 17.3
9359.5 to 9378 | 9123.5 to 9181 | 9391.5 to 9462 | -1.15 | 16.4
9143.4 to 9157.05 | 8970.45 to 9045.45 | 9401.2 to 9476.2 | -0.31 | 16.6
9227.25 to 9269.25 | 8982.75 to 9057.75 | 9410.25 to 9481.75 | -2.13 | 16.5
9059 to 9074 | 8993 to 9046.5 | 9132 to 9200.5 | -0.26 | 17.2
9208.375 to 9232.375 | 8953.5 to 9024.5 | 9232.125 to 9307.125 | -0.62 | 17.3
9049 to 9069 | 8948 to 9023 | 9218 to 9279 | -0.71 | 17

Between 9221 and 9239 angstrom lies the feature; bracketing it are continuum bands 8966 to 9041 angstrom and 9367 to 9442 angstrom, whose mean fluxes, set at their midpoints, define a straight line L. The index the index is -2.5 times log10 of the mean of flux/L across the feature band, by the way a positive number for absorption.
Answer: -0.05 mag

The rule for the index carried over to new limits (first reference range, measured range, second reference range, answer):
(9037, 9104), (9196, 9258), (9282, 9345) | -0.02 mag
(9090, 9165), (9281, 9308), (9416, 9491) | -0.04 mag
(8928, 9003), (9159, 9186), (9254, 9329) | 0.00 mag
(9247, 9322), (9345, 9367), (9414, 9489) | -0.05 mag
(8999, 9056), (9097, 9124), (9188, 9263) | 0.01 mag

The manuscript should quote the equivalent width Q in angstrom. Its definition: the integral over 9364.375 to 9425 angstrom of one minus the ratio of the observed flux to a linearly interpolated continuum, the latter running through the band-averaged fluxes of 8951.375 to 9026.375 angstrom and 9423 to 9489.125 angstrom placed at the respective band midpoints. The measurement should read -3.8 angstrom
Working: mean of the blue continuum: 16.9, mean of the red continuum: 16.1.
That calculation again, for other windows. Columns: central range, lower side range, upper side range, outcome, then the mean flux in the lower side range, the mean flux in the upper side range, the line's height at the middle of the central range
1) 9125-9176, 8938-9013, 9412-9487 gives -2.1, 16.9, 16.1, 16.6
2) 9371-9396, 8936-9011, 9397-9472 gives -2.6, 16.8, 16.3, 16.3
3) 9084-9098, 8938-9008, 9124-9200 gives -0.2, 16.8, 17.3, 17.1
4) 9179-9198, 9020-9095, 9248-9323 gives -0.4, 17.3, 17.1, 17.2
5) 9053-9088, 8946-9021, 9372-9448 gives -1.6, 16.9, 16.8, 16.9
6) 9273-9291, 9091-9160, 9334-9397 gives 0.2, 17.2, 17.5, 17.4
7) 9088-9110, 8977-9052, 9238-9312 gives -0.2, 16.9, 17.2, 17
